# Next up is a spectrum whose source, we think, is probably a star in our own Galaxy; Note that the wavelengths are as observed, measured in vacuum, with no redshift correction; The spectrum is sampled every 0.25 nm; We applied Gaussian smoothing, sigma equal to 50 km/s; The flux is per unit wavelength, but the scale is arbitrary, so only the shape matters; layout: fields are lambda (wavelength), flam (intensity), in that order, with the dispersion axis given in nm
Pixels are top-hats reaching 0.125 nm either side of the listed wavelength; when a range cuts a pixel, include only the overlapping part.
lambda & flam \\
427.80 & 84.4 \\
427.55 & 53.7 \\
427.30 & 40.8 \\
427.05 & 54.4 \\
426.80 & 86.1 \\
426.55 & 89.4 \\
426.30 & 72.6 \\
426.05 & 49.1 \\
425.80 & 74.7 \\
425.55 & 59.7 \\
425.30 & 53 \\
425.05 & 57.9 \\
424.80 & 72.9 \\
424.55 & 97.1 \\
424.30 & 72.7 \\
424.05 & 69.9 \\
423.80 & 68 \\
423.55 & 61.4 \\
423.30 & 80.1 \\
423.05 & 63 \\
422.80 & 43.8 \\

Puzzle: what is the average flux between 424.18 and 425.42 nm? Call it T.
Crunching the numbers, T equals 70.8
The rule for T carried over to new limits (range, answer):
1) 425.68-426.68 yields 71.5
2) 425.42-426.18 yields 61.2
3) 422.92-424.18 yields 68.4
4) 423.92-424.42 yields 71.3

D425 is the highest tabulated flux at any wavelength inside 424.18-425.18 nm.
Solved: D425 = 97.1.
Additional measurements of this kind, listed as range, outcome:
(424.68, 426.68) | 89.4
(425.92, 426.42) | 72.6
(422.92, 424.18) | 80.1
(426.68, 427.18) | 86.1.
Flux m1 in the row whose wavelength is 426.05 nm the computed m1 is 49.1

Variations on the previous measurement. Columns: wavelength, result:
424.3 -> 72.7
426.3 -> 72.6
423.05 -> 63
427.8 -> 84.4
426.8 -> 86.1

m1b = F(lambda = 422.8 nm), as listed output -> 43.8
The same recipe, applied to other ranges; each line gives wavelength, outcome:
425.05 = 57.9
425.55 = 59.7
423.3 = 80.1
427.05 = 54.4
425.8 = 74.7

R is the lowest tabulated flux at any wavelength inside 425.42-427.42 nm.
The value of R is 40.8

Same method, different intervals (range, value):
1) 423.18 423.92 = 61.4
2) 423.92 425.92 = 53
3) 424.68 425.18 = 57.9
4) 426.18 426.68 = 72.6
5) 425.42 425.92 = 59.7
